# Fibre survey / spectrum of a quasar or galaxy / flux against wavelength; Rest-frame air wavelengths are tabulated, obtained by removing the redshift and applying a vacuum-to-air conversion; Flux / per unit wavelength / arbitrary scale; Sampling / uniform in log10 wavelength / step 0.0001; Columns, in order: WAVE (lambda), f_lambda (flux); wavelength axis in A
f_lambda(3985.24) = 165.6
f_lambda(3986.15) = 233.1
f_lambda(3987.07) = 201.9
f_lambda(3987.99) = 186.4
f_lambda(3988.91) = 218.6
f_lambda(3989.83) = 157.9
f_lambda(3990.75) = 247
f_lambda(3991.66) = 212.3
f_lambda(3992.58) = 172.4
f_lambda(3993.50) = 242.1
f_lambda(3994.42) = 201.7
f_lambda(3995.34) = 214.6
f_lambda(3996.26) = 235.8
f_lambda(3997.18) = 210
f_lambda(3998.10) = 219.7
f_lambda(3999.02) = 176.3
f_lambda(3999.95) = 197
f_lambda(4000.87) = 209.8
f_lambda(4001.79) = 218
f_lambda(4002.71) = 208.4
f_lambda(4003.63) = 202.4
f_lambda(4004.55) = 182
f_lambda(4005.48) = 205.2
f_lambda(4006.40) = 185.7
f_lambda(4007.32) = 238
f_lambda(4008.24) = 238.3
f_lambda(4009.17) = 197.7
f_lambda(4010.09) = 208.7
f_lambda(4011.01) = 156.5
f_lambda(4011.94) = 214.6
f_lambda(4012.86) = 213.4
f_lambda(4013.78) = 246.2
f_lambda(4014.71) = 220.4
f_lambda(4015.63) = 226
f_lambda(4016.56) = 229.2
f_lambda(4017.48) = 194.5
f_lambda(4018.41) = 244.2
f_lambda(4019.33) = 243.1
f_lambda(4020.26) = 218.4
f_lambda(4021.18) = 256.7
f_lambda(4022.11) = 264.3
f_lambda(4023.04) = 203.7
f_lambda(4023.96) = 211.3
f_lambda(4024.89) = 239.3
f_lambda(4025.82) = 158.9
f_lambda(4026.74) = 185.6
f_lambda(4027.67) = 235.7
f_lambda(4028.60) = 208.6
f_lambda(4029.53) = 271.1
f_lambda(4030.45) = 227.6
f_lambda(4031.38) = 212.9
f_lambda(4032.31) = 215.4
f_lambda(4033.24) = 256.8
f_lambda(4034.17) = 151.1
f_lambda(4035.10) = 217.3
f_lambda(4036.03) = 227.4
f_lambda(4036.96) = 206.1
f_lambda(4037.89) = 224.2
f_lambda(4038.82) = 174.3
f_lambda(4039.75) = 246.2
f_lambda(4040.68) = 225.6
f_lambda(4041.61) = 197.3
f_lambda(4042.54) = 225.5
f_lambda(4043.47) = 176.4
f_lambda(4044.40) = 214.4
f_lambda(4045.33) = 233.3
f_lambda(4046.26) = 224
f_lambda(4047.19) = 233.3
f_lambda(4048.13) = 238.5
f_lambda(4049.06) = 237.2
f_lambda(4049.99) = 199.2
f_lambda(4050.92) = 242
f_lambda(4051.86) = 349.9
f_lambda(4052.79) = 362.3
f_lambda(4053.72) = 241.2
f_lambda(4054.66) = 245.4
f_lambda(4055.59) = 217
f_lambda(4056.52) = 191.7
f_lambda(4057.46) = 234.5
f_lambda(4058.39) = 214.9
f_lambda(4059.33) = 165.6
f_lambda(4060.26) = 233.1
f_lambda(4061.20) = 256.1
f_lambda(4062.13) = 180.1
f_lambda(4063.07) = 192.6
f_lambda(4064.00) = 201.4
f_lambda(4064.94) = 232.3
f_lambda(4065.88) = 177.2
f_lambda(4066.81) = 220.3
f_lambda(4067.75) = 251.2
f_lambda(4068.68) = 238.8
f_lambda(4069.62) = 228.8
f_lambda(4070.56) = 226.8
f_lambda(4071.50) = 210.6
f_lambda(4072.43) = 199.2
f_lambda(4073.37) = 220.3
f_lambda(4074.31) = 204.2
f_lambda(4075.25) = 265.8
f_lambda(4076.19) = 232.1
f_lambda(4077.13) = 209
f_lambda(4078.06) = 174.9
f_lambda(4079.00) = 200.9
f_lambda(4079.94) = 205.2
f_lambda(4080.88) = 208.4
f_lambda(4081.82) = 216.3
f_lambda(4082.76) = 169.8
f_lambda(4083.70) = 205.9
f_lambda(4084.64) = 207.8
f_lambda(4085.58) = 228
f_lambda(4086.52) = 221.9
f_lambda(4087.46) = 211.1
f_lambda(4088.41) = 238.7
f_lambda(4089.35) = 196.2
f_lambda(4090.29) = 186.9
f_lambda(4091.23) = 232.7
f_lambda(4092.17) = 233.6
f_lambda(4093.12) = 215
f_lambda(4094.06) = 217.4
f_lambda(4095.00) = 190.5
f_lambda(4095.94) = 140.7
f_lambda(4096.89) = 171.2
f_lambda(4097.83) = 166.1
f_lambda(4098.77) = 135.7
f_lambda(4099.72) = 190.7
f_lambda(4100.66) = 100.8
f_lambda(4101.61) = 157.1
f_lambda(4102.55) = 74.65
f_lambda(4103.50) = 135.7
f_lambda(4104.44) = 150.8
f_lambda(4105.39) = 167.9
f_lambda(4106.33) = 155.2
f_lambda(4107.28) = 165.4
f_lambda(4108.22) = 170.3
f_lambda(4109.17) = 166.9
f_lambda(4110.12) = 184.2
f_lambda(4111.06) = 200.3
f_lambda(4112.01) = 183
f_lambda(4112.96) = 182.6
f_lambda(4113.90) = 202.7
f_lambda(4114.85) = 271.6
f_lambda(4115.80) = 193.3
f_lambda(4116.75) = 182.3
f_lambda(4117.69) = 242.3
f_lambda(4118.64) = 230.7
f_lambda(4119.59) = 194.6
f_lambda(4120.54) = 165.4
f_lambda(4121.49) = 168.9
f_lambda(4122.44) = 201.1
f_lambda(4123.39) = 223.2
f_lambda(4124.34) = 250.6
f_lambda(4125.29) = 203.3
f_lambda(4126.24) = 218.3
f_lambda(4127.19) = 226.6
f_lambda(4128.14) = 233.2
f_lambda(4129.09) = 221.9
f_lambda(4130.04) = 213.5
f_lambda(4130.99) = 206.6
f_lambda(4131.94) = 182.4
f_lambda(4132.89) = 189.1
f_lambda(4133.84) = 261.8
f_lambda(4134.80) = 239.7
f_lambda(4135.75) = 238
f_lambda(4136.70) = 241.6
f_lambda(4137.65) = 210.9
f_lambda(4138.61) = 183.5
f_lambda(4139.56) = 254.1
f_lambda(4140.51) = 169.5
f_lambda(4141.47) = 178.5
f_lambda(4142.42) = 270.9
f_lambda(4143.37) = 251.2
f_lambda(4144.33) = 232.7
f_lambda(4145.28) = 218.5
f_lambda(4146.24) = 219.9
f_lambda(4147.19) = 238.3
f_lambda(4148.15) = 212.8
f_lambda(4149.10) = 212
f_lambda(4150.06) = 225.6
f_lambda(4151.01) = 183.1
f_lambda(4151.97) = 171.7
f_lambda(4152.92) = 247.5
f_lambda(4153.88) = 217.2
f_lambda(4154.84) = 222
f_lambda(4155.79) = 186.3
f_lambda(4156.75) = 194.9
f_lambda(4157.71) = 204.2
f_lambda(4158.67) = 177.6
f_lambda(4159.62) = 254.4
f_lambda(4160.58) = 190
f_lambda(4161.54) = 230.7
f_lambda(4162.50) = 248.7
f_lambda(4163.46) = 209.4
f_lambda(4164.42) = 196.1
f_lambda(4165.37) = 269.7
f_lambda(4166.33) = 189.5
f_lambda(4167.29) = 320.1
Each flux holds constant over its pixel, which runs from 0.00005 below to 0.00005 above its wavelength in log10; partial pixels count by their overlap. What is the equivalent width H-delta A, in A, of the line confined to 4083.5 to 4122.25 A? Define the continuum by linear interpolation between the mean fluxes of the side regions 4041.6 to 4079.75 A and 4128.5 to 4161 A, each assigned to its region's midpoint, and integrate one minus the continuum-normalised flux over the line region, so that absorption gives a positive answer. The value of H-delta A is 6.0 A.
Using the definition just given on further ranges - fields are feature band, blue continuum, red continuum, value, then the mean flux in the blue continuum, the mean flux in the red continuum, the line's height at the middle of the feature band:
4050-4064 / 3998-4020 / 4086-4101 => -2.4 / 211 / 191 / 200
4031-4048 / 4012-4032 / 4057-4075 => 0.4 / 224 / 216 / 221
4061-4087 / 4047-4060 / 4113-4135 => 2.2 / 241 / 213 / 233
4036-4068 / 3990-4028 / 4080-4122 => -3.8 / 214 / 187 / 201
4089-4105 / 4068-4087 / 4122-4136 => 3.4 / 214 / 220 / 217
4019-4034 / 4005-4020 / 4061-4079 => -0.5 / 216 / 216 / 216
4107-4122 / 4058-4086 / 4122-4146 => 1.6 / 213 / 221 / 218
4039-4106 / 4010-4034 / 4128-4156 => 3.4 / 221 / 218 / 220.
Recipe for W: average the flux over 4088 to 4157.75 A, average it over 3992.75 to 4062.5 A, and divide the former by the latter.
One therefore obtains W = 0.9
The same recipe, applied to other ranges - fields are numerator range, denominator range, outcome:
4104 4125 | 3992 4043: 0.90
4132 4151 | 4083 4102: 1.15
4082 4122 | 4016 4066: 0.83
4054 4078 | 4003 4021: 1.01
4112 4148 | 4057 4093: 1.01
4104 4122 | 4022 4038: 0.87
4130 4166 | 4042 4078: 0.96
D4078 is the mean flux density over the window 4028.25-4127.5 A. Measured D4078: 208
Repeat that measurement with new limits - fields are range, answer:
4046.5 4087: 223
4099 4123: 177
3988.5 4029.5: 214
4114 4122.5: 206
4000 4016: 210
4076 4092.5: 209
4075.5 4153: 201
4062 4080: 214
